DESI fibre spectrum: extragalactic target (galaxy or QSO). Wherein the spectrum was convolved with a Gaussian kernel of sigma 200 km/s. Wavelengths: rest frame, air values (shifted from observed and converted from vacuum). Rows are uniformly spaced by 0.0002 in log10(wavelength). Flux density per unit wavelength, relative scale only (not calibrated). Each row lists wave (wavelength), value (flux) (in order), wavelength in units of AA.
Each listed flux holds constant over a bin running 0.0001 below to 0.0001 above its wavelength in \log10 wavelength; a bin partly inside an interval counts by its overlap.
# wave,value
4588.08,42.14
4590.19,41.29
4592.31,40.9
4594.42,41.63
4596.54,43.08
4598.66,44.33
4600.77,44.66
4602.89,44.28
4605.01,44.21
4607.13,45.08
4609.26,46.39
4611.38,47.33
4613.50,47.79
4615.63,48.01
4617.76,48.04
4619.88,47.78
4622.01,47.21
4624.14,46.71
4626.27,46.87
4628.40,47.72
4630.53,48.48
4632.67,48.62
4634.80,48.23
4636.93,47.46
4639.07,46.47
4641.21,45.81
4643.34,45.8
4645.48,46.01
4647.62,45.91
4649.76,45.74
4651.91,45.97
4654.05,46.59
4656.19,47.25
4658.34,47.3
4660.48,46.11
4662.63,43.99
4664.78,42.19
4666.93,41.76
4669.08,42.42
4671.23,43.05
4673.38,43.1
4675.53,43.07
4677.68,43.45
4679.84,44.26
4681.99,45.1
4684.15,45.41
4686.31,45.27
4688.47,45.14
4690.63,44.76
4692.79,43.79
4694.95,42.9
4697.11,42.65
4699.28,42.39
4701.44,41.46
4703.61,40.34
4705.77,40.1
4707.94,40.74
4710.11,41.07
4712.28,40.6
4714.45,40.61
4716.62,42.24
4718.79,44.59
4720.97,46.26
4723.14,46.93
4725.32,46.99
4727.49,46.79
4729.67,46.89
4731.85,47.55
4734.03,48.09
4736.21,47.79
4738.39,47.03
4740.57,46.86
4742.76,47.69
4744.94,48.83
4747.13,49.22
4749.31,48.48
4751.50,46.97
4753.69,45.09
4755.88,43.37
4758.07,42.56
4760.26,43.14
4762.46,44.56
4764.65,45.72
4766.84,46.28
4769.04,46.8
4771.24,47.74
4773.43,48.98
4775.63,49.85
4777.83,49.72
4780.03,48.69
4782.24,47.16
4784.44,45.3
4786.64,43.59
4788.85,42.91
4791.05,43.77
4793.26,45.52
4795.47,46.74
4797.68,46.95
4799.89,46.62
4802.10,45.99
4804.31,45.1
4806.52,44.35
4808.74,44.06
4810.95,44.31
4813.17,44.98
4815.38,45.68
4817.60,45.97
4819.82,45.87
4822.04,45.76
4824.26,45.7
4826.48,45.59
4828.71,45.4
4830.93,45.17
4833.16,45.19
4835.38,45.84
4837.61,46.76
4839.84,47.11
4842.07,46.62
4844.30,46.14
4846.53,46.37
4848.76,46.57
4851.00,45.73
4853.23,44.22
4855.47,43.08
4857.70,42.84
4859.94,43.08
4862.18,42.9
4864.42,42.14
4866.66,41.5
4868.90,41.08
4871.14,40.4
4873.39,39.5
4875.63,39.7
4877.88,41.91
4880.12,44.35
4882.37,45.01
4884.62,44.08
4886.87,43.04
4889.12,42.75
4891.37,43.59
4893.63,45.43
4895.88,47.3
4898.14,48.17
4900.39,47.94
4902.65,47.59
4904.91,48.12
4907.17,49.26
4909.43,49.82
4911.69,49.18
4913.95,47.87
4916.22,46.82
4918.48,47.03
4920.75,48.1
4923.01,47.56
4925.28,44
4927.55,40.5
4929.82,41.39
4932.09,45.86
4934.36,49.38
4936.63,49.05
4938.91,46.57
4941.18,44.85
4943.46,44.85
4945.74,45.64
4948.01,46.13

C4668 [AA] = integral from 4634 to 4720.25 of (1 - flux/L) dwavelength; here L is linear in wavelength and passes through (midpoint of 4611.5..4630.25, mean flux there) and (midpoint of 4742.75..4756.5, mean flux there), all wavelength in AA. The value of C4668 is 6.1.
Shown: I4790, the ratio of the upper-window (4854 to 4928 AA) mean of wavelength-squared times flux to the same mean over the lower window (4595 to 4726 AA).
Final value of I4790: 1.1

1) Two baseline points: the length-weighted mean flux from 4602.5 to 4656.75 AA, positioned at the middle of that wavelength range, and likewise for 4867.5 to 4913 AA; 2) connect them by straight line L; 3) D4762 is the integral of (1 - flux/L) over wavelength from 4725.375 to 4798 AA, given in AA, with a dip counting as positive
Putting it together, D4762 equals -1.15 AA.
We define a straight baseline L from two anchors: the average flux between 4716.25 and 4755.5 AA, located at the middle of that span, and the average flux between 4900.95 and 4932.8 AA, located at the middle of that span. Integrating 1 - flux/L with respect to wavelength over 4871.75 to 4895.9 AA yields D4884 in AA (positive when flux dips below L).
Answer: 1.9 AA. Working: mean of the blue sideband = 46.9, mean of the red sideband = 46.7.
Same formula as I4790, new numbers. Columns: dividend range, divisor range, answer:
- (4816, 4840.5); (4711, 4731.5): 1.07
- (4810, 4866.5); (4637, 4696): 1.08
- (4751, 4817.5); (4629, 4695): 1.06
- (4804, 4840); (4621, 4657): 1.05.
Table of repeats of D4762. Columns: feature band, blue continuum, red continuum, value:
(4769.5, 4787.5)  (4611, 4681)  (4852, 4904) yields -1.2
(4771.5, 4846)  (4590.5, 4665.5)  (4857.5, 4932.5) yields -1.5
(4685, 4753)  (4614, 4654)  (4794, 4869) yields 1.9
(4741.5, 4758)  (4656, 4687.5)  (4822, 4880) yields -1.0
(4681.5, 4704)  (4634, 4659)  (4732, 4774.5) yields 1.4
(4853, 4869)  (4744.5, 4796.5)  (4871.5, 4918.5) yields 1.1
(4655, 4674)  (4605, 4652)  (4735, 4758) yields 1.1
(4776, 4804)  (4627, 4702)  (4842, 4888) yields -1.4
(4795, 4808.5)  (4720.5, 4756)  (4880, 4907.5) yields 0.3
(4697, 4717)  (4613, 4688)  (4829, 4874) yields 1.9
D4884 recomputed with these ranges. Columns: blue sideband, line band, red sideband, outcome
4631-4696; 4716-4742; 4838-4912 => -0.9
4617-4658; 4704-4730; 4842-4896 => 1.3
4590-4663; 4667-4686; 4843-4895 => 0.7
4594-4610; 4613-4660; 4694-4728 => -3.5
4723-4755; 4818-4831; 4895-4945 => 0.4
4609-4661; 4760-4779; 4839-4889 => -0.9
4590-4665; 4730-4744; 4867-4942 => -0.5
